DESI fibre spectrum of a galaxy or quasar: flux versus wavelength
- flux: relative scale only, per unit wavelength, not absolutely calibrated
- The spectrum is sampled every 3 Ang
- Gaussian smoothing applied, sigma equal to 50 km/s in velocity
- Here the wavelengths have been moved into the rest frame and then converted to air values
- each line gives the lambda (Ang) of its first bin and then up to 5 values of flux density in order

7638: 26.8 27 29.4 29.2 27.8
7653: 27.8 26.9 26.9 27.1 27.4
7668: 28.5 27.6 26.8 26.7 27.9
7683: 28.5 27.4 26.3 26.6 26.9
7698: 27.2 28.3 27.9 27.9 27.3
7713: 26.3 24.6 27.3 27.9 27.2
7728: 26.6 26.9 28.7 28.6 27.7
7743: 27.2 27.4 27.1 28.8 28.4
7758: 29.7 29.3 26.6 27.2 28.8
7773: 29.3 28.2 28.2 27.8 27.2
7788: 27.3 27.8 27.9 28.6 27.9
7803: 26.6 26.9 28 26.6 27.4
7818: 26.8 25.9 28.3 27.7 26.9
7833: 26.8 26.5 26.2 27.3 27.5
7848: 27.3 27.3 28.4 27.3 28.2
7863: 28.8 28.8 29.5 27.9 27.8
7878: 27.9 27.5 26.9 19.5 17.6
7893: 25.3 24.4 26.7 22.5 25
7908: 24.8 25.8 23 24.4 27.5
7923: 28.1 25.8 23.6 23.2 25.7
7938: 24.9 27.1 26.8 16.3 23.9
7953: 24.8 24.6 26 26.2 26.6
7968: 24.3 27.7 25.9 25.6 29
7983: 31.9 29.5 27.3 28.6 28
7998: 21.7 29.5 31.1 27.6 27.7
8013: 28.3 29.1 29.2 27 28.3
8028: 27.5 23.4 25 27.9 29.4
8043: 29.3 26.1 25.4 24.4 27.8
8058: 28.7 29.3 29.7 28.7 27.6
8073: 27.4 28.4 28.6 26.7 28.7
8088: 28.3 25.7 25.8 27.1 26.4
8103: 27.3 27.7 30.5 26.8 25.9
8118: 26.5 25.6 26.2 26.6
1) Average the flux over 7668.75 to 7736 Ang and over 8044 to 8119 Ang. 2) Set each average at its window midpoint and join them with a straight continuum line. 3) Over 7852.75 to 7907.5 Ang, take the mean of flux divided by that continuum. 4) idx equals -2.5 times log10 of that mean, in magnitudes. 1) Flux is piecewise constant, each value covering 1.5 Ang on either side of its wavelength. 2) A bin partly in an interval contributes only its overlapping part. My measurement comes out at 0.051 mag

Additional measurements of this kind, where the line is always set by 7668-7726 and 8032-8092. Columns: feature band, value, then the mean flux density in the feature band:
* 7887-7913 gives 0.16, 23.7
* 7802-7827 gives 0.01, 27.1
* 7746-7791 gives -0.03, 28.1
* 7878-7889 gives 0.11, 24.8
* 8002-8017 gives -0.05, 28.8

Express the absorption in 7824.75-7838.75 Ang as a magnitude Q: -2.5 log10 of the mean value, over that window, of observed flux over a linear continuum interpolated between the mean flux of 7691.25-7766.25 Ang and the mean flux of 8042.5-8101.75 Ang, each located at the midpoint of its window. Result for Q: 0.02 mag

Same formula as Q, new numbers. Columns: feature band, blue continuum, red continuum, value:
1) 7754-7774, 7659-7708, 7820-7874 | -0.04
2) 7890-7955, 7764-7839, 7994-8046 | 0.12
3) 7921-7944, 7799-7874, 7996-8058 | 0.07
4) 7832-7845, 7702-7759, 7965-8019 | 0.03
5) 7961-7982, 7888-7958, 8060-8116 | -0.05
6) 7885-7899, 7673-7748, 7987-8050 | 0.22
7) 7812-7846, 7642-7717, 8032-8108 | 0.02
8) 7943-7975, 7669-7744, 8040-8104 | 0.11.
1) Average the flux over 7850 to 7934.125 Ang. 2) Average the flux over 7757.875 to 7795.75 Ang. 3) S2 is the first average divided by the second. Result 0.92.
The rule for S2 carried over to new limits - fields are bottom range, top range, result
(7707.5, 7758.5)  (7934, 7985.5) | 0.94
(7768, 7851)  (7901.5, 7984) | 0.92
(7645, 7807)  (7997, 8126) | 0.99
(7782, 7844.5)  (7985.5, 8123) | 1.01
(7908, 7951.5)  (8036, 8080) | 1.13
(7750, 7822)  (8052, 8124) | 0.99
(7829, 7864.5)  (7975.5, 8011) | 1.03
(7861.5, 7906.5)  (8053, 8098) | 1.08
